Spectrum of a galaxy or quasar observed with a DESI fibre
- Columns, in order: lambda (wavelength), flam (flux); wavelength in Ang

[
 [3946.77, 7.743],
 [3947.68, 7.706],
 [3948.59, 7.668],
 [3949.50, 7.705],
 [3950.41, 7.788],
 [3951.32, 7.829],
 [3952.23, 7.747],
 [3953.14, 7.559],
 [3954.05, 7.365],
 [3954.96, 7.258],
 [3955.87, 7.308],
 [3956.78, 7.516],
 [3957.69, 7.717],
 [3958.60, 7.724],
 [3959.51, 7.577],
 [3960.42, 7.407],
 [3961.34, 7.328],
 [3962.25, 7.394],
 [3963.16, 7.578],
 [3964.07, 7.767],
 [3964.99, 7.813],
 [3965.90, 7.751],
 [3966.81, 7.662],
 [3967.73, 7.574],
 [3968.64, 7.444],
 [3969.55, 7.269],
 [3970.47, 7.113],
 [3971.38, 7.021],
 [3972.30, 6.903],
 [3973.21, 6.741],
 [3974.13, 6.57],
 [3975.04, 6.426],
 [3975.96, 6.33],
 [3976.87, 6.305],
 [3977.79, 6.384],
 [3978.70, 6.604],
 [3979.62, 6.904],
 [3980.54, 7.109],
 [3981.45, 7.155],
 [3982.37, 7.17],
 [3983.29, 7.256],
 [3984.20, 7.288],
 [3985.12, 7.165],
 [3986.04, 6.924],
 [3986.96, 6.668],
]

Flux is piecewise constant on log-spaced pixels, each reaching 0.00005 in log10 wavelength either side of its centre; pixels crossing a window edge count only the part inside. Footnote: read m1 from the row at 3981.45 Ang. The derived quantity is 7.155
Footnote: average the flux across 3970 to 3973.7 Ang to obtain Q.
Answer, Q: 6.93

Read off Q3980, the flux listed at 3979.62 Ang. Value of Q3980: 6.904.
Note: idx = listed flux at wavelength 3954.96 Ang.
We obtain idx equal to 7.258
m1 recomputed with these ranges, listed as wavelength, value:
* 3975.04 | 6.426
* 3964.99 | 7.813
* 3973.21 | 6.741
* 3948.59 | 7.668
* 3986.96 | 6.668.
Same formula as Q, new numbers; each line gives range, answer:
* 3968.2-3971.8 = 7.22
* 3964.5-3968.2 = 7.69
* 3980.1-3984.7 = 7.2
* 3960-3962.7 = 7.36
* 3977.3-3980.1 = 6.62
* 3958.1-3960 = 7.67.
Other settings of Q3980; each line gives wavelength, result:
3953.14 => 7.559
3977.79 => 6.384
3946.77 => 7.743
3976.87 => 6.305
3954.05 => 7.365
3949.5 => 7.705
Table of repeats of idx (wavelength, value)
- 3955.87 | 7.308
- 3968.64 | 7.444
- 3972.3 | 6.903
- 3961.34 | 7.328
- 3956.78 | 7.516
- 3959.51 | 7.577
